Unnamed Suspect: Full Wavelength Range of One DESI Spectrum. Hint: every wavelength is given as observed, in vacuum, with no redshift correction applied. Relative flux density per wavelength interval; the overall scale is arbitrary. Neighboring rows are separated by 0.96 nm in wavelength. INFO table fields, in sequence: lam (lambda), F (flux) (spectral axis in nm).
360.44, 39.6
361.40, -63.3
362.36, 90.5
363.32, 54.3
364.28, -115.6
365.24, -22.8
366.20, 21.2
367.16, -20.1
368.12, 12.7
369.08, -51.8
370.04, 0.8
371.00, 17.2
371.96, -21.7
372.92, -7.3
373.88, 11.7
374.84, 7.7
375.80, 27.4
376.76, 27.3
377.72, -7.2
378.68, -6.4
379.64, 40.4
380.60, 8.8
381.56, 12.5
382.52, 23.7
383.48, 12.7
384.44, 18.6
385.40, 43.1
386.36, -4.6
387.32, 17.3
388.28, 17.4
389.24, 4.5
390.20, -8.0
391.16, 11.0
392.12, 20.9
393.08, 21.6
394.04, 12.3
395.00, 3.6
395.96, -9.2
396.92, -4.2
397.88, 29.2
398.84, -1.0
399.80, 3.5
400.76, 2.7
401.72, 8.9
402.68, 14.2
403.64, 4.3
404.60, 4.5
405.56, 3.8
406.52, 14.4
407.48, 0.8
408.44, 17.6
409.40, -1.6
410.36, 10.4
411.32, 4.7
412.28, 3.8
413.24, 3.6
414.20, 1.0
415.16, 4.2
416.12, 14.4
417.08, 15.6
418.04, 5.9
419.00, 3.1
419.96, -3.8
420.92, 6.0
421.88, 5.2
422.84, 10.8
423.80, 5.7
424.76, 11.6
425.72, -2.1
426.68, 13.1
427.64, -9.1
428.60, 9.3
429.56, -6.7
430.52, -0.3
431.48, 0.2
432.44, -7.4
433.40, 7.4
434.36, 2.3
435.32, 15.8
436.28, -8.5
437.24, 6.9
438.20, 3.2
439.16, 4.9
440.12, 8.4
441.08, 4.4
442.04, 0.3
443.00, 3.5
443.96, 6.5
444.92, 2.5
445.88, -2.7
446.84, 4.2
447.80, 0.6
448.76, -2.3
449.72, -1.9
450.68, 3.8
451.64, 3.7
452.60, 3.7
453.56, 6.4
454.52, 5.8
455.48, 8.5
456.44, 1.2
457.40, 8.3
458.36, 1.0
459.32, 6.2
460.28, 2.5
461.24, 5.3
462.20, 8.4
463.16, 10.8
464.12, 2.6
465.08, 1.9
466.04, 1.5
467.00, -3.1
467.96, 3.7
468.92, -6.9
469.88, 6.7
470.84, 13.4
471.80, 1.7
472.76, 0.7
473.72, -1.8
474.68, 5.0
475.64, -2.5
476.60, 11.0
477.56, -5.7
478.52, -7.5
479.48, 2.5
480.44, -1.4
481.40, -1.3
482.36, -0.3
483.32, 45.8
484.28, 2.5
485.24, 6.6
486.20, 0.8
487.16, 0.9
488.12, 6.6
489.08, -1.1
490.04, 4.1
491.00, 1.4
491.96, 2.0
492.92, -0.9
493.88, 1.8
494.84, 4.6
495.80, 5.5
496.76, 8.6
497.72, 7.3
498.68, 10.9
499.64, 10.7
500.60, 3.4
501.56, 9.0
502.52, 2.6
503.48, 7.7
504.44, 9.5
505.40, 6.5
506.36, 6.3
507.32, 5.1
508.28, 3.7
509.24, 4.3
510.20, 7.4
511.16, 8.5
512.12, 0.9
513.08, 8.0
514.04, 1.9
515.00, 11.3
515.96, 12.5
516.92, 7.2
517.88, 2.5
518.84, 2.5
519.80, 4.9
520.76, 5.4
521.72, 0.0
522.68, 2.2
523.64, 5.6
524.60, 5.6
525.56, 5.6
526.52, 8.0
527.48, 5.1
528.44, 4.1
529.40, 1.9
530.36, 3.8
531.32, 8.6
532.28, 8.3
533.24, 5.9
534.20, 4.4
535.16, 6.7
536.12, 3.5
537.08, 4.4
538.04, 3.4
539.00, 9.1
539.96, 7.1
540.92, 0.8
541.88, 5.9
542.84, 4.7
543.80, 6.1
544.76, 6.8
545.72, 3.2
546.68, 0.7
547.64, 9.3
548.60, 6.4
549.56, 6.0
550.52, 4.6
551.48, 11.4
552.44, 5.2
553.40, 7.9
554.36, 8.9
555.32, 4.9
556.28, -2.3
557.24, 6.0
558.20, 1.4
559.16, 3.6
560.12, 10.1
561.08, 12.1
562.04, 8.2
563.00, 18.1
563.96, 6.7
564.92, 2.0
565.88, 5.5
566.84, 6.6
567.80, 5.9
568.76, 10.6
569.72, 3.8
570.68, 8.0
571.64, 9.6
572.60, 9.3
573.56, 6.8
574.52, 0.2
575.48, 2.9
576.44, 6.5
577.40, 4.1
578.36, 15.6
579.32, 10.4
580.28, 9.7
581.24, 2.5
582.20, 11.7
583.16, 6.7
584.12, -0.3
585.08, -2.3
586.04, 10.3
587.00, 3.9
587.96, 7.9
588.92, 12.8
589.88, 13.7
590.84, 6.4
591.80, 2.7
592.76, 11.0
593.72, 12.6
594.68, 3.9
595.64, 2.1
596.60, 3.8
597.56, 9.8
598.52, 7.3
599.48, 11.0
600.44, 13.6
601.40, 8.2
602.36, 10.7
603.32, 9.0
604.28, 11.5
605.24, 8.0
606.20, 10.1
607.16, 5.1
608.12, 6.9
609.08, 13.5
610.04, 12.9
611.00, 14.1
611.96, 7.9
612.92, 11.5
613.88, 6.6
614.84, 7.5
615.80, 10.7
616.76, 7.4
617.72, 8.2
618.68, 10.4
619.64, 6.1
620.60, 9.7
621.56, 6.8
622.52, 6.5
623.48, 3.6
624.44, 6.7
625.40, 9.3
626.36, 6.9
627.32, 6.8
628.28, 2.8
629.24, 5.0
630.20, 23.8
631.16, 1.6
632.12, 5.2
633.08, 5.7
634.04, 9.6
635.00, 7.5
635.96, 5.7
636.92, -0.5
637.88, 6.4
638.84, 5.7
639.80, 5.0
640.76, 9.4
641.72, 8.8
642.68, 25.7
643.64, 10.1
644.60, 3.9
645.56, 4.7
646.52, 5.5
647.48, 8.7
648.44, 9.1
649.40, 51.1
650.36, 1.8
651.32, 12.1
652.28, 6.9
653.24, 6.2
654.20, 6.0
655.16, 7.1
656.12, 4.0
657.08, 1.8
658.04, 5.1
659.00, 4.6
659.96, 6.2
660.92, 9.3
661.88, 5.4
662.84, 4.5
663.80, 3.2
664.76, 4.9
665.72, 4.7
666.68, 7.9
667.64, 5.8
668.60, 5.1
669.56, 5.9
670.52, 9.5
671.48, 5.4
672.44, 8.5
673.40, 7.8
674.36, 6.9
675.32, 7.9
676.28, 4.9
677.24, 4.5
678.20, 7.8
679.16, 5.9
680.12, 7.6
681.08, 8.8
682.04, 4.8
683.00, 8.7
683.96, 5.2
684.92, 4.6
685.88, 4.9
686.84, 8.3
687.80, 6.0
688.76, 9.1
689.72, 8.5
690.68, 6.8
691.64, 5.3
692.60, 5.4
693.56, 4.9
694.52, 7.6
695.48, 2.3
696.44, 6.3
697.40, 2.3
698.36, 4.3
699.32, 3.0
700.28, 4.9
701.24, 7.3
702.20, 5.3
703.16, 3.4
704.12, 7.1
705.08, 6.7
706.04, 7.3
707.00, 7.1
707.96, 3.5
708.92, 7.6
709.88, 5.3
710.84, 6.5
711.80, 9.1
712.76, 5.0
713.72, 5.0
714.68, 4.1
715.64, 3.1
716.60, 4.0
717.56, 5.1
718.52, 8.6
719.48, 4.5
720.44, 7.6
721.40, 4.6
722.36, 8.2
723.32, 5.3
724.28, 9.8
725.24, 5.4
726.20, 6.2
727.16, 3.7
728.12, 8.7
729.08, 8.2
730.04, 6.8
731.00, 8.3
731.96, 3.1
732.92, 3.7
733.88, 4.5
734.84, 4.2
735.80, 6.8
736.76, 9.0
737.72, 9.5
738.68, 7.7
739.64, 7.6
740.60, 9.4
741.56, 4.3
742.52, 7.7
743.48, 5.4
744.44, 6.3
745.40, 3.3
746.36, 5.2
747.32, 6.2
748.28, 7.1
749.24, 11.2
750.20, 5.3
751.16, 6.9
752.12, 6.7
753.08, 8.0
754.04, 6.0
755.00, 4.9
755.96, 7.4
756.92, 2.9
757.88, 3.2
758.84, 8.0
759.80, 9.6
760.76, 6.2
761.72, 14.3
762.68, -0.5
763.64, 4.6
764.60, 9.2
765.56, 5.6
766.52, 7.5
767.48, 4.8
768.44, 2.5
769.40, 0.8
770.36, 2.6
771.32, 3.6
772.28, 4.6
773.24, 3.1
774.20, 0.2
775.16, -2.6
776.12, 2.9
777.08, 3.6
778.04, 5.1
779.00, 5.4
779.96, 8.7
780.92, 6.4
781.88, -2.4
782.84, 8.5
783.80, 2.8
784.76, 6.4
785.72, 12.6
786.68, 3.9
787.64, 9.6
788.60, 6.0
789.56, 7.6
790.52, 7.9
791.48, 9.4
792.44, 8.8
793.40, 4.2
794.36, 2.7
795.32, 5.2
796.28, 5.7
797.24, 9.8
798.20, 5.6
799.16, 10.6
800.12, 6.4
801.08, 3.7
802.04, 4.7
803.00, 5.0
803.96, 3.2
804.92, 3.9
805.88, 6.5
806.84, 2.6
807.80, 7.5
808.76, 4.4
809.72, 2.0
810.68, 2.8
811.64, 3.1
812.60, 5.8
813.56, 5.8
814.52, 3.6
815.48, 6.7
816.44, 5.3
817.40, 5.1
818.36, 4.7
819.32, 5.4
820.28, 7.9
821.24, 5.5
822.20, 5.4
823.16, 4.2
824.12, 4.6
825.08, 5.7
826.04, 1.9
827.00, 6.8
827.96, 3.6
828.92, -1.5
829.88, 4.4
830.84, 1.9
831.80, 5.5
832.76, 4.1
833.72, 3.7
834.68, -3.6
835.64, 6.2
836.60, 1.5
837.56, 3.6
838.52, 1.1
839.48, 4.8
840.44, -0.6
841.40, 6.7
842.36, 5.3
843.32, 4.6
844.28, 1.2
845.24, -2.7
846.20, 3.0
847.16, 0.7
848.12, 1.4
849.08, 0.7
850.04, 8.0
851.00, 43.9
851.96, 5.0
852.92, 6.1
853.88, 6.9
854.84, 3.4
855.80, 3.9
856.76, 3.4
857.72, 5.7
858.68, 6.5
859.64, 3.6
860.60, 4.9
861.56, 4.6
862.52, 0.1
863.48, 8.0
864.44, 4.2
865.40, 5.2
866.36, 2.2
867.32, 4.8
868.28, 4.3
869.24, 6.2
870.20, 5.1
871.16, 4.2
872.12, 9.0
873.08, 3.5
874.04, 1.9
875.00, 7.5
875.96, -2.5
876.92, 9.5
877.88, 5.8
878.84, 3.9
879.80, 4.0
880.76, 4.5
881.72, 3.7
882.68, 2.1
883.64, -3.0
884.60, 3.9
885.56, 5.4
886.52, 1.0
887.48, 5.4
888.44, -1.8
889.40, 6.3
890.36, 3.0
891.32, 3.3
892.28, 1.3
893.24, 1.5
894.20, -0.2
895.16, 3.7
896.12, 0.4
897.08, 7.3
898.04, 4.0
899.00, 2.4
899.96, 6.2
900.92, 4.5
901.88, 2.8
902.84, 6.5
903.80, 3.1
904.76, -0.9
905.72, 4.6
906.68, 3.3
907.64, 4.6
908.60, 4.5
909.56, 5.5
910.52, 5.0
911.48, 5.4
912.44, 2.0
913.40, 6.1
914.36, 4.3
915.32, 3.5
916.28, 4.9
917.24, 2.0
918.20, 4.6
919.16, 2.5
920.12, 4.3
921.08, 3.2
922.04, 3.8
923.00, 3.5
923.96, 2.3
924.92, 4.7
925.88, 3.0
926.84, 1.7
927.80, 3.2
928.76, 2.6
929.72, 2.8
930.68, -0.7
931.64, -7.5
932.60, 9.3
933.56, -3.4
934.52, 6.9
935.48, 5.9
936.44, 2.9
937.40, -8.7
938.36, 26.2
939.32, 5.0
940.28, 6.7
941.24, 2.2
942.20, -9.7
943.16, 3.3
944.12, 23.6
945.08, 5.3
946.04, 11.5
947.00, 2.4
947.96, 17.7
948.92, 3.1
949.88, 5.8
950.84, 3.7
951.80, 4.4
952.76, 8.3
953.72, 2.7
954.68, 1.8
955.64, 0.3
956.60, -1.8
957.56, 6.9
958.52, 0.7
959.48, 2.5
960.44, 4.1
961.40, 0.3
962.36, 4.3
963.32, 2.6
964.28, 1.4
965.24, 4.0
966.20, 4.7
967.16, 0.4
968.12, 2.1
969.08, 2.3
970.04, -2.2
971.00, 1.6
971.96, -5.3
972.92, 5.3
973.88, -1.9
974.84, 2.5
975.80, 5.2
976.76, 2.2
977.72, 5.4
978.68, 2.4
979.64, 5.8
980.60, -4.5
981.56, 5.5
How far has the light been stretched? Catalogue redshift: 0.30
